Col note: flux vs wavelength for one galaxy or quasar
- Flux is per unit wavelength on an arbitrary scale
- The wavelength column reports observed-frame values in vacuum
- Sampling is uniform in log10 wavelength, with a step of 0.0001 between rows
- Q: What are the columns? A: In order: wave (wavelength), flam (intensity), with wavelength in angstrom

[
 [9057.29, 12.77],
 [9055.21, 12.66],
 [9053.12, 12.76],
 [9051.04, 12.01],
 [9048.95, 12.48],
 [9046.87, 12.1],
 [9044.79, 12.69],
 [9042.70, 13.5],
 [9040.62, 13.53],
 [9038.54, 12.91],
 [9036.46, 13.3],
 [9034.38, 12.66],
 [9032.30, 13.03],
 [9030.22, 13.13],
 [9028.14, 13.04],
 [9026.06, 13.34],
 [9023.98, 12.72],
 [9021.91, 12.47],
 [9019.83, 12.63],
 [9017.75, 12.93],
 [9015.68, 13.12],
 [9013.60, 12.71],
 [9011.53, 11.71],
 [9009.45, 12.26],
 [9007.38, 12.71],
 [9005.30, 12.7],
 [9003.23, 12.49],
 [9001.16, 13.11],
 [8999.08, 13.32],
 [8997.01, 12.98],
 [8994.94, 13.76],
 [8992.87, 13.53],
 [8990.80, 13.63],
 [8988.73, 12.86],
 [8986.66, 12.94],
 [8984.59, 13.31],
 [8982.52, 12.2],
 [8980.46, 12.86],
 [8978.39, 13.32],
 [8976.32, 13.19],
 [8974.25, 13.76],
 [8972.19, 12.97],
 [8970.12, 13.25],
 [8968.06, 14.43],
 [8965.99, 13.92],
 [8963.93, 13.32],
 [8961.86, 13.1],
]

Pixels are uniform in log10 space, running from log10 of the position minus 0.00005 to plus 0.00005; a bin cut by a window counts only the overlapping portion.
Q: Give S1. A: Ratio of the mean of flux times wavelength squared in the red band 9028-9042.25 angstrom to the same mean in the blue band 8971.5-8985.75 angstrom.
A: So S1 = 1.01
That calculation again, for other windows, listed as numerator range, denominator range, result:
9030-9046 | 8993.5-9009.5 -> 1.02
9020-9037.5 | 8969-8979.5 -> 0.99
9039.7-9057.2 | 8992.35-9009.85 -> 0.99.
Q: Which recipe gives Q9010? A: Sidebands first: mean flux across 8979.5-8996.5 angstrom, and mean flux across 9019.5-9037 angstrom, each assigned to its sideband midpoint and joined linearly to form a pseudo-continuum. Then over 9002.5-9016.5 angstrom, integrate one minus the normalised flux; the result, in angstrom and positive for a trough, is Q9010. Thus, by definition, 0.5 angstrom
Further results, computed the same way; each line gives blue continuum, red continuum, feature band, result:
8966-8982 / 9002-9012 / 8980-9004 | -0.4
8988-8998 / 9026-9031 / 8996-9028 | 1.2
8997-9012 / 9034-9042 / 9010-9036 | 0.3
